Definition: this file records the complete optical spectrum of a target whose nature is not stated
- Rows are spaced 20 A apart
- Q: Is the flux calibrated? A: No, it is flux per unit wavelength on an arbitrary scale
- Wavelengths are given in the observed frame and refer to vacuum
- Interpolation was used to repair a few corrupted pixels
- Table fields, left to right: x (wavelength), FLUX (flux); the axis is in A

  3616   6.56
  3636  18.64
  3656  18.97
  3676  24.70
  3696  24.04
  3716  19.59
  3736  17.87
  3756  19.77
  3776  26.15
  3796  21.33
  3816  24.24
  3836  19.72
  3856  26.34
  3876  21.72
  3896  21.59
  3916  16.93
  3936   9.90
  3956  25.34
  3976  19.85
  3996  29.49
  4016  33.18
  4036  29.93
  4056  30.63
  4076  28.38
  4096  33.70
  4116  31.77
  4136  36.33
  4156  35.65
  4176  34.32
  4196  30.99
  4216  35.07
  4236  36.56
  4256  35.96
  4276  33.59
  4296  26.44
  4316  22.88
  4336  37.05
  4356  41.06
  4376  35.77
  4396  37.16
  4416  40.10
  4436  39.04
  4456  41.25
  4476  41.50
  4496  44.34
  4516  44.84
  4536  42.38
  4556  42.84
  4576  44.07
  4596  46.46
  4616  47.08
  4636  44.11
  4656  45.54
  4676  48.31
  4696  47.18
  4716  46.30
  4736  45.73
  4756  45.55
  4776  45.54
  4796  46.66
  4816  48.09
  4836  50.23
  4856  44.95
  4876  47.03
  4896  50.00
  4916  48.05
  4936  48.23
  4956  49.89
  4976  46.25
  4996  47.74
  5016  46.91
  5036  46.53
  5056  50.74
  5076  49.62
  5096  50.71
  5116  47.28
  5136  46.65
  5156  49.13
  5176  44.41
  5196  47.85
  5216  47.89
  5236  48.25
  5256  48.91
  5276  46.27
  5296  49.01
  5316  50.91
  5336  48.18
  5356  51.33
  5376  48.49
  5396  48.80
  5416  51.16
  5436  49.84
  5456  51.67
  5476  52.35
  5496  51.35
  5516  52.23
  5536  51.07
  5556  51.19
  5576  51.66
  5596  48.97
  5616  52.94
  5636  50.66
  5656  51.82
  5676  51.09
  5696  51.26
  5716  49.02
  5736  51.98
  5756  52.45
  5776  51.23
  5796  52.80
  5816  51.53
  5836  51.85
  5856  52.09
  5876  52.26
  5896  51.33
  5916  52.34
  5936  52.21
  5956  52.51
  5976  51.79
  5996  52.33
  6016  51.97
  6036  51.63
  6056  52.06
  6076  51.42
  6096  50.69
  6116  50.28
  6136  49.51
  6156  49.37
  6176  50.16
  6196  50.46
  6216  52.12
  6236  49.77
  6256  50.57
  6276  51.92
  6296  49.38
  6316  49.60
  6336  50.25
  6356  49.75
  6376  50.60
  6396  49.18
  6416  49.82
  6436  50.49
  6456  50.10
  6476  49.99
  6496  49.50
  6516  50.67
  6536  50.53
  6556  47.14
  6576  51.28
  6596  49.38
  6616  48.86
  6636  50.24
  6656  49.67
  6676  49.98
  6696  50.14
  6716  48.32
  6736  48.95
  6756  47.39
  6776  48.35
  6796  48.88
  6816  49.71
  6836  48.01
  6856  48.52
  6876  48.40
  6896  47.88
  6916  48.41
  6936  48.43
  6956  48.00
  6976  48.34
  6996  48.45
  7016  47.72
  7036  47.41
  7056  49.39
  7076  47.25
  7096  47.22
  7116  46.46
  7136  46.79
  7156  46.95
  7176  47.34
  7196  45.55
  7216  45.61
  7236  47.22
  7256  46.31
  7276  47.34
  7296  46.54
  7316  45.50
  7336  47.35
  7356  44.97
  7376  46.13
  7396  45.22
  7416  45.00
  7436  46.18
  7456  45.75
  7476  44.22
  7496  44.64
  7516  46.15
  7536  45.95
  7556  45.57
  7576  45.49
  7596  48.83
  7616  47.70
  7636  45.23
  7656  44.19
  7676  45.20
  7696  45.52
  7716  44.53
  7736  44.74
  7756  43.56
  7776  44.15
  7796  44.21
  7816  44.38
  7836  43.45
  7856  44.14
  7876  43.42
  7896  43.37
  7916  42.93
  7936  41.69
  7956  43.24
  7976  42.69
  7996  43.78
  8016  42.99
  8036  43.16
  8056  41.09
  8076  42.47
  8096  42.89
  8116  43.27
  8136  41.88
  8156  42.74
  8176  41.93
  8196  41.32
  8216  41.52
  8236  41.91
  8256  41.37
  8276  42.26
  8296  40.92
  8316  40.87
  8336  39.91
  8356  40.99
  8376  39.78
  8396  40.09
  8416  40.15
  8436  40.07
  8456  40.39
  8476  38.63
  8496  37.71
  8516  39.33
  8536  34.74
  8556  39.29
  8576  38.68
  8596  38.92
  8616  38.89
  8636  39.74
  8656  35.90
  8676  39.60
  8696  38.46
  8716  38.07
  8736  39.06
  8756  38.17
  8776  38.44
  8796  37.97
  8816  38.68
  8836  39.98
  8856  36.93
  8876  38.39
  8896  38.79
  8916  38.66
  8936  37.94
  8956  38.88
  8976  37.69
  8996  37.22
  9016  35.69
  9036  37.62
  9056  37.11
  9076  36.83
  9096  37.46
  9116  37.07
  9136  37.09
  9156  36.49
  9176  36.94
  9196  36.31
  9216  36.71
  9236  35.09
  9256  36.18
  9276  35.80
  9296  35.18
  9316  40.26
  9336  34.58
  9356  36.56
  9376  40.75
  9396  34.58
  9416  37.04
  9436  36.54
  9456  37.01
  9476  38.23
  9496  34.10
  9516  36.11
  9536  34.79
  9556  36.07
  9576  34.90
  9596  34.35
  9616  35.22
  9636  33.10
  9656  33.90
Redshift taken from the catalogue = 0.000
